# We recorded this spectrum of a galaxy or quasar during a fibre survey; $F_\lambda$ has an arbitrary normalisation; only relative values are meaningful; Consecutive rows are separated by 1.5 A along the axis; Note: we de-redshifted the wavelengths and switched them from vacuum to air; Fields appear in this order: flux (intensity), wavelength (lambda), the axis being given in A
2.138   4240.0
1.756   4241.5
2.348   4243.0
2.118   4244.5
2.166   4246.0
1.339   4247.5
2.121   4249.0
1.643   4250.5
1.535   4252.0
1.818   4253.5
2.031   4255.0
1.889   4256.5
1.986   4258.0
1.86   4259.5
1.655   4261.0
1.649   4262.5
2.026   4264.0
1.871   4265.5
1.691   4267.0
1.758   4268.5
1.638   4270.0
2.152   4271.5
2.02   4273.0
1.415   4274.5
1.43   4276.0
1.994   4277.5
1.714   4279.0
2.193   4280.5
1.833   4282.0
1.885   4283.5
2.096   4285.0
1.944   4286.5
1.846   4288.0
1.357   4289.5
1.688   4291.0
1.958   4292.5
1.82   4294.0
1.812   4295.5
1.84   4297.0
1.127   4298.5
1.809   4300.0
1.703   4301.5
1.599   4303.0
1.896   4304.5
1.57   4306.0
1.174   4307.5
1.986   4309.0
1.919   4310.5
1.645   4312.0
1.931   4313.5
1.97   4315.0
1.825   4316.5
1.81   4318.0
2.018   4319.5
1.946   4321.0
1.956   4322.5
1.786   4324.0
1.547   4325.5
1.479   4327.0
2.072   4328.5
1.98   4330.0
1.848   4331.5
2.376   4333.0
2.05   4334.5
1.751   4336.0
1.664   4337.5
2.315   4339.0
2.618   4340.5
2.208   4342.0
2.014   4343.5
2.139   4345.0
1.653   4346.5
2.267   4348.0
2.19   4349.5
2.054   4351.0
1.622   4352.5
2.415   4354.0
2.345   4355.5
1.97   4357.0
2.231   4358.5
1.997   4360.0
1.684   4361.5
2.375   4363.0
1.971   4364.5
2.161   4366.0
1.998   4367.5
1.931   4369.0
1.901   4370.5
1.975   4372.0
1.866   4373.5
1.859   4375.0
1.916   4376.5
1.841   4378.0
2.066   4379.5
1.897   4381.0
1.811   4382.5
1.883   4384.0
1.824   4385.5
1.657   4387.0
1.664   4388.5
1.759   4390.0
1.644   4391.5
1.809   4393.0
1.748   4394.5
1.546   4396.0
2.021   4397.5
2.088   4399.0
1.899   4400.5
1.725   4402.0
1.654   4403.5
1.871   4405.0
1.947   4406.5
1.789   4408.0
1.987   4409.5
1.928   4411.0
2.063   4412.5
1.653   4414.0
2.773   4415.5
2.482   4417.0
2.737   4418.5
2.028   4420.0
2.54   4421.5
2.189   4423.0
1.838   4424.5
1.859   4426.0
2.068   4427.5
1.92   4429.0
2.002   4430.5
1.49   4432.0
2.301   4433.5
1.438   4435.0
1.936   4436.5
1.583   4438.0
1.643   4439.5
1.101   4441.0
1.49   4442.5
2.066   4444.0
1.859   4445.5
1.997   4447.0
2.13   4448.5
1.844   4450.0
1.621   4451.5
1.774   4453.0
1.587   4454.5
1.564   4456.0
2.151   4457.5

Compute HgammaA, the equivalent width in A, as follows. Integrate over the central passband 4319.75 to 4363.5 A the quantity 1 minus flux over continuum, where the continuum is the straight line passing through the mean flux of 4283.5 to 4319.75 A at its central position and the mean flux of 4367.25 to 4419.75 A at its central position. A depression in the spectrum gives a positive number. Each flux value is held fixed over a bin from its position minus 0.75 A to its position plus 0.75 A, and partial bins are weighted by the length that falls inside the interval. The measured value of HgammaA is -4.4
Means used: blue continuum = 1.76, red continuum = 1.92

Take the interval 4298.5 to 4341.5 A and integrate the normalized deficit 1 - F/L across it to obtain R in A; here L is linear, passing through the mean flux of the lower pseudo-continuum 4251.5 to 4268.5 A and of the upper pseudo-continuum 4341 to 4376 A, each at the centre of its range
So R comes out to 2.22 A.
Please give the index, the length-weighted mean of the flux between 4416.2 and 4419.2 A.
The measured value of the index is 2.61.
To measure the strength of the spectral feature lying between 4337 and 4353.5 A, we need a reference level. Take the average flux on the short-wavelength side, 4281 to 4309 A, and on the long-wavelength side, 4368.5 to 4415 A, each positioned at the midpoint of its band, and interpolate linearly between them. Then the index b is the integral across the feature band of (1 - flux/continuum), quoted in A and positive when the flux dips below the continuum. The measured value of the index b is -2.6 A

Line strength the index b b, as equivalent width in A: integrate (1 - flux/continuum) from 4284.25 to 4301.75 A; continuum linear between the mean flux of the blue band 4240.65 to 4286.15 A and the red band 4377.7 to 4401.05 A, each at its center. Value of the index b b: 0.9 A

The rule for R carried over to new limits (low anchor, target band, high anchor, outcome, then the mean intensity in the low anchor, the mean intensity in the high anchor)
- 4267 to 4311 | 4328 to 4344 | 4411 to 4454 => -2.3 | 1.76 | 1.94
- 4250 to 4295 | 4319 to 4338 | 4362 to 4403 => -0.4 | 1.81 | 1.88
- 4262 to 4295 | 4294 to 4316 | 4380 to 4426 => 1.5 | 1.82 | 1.95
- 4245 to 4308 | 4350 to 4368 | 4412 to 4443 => -1.8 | 1.78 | 1.96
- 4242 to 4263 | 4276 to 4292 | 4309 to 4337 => 0.3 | 1.87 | 1.88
